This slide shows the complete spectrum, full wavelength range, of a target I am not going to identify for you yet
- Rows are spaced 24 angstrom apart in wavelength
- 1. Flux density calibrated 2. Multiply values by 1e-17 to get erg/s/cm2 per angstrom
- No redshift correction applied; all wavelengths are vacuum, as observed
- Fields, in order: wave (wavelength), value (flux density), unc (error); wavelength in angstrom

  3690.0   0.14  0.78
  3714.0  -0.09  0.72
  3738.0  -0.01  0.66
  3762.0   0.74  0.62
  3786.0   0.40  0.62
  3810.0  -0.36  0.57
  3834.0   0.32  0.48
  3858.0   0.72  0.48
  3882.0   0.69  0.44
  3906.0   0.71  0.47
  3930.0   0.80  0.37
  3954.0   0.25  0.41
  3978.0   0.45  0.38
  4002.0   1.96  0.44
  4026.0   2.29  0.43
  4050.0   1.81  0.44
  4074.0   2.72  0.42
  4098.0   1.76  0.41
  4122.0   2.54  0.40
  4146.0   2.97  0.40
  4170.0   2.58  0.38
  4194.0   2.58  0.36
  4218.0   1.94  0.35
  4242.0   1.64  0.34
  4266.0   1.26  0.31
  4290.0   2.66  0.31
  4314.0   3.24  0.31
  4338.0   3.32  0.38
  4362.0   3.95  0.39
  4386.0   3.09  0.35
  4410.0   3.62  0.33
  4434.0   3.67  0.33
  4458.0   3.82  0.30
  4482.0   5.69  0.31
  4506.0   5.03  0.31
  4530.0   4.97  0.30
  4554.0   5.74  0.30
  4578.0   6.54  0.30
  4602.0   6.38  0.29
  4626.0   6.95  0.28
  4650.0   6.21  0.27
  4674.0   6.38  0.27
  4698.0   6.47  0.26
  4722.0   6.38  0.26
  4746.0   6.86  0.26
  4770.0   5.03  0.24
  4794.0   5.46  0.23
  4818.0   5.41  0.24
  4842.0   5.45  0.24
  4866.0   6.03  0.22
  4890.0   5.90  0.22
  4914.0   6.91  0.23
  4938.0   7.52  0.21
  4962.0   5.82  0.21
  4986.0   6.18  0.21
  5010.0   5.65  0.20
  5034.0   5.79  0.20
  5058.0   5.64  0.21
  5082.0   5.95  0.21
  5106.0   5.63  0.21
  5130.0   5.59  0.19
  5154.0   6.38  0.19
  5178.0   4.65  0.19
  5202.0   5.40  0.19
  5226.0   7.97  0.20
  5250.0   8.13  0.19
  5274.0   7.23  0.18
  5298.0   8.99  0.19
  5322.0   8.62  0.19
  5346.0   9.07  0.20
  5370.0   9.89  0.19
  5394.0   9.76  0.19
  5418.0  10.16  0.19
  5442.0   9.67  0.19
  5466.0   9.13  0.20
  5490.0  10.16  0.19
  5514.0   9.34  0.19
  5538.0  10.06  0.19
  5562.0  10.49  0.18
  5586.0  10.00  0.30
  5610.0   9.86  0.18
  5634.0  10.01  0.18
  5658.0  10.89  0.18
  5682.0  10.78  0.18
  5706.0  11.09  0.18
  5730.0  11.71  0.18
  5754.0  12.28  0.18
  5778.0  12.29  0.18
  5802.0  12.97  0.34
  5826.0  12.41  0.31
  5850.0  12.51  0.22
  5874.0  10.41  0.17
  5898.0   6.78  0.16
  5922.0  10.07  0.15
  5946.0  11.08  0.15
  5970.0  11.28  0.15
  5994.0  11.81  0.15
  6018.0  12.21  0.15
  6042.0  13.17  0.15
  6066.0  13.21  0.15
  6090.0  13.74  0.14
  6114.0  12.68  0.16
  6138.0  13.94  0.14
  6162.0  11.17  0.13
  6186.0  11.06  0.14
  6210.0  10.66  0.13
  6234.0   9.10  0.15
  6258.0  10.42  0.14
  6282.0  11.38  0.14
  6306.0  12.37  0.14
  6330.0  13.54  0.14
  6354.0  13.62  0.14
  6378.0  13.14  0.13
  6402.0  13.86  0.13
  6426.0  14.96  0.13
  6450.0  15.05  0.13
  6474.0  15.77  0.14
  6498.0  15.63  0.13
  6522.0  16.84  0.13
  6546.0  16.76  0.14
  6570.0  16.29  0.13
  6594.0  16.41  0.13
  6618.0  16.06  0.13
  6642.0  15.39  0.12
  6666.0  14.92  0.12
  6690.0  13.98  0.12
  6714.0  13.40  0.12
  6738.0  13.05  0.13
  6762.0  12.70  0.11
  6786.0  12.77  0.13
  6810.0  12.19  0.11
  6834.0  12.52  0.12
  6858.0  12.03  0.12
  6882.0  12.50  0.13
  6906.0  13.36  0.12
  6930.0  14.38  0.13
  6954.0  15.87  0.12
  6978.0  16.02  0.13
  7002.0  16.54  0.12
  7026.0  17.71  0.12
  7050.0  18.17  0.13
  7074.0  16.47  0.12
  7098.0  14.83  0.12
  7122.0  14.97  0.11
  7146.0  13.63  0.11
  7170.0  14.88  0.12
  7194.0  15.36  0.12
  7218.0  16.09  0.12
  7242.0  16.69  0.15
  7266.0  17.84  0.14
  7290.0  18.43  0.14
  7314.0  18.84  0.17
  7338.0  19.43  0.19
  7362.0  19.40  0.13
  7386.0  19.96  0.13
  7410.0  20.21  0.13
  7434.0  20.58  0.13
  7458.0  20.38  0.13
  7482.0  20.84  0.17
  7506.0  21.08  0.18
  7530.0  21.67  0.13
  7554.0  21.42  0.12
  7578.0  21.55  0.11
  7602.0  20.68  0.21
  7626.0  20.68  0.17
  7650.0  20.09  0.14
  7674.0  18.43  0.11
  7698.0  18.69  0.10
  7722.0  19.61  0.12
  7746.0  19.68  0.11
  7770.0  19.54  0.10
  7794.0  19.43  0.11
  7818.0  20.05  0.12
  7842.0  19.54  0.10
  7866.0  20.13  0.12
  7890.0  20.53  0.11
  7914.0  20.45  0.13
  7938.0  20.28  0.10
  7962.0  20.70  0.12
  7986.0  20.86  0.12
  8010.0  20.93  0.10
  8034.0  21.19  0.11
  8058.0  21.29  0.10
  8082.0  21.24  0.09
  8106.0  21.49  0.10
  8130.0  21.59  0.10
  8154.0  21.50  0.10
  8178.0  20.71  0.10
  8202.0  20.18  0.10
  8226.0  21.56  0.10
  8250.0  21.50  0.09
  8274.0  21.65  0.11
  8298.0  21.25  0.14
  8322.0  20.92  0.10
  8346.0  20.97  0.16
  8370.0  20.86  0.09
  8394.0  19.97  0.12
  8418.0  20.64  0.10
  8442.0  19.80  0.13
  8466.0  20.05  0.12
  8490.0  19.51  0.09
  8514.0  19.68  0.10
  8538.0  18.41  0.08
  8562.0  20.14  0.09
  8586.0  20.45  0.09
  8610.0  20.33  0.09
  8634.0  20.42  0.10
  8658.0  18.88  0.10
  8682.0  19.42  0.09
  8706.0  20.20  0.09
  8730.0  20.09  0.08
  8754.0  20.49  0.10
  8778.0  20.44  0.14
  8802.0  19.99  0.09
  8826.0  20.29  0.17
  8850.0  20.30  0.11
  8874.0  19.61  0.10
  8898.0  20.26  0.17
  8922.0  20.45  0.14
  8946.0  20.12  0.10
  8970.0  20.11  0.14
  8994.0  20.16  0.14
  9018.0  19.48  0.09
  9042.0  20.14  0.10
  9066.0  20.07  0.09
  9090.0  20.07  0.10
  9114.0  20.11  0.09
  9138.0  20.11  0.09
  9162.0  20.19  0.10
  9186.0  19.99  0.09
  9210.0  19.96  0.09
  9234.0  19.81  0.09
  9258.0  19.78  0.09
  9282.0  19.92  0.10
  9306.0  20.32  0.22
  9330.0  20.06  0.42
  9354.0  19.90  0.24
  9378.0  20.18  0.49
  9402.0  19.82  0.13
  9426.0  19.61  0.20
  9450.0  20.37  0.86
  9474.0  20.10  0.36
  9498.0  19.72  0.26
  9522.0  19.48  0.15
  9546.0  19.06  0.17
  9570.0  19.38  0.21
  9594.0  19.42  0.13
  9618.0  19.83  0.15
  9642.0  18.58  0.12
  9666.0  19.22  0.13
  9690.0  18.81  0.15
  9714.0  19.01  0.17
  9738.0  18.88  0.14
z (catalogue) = 0.00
